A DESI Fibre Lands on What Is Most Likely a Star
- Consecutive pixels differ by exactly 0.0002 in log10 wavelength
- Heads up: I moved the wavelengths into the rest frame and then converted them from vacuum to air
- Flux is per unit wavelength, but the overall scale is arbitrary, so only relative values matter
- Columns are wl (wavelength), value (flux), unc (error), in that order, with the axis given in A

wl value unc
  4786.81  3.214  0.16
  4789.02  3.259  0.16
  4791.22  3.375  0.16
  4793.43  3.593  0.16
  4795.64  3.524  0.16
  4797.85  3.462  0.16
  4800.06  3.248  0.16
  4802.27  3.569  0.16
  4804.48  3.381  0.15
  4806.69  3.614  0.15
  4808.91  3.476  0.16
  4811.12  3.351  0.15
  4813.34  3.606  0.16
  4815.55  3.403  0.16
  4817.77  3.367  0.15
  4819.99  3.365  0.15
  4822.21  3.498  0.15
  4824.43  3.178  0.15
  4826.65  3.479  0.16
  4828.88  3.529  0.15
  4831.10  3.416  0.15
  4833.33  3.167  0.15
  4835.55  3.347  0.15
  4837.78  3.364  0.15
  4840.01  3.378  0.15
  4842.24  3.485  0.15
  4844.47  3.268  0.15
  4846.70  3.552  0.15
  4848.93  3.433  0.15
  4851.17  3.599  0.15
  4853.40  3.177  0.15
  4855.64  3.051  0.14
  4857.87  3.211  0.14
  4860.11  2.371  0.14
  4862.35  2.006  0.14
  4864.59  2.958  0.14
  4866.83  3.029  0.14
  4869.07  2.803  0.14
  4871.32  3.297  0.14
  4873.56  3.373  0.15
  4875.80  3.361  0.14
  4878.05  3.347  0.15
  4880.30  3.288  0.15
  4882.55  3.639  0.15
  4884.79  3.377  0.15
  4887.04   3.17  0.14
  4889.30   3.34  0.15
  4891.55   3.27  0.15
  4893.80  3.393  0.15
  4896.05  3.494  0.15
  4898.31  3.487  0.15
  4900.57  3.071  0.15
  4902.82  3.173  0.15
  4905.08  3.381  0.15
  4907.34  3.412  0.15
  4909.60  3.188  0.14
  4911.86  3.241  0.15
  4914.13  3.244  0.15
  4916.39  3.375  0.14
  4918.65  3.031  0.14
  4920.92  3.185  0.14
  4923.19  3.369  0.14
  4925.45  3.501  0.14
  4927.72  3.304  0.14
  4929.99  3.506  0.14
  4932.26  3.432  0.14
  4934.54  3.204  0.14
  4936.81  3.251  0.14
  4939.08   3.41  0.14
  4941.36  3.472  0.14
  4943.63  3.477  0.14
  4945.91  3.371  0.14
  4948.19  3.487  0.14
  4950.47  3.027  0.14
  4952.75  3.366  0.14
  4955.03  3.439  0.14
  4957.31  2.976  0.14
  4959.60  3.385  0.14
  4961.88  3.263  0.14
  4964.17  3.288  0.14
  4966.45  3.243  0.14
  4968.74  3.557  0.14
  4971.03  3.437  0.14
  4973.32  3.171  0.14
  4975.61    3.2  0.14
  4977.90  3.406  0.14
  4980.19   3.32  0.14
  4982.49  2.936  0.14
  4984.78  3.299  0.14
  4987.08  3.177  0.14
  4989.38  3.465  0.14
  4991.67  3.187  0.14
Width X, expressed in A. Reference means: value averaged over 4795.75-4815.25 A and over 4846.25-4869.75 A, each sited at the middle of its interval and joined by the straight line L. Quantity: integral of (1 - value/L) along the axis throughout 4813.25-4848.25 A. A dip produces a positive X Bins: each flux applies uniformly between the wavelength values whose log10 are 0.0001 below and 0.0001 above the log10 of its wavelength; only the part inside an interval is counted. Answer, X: -1.65 A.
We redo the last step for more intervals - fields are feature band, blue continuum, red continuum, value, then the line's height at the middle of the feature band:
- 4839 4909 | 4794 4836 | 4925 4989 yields 3.1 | 3.38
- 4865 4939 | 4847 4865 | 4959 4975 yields -3.8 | 3.14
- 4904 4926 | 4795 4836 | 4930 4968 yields 0.4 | 3.35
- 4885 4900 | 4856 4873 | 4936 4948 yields -1.5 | 3.05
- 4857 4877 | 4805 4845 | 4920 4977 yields 2.7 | 3.38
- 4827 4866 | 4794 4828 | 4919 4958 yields 2.4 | 3.41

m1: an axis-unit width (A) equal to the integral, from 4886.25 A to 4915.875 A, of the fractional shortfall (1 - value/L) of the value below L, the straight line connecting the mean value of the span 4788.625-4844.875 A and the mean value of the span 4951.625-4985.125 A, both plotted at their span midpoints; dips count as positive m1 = 0.4 A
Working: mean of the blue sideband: 3.42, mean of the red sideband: 3.29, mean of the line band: 3.3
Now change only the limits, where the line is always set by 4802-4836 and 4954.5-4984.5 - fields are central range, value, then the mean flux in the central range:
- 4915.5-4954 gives -0.4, 3.34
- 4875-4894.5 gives 0.0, 3.35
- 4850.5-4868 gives 2.5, 2.91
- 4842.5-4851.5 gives -0.2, 3.45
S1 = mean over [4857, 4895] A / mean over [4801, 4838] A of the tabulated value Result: 0.92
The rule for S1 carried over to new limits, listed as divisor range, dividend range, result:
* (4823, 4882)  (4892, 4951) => 1.04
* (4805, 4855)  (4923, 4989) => 0.97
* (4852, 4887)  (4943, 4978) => 1.07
